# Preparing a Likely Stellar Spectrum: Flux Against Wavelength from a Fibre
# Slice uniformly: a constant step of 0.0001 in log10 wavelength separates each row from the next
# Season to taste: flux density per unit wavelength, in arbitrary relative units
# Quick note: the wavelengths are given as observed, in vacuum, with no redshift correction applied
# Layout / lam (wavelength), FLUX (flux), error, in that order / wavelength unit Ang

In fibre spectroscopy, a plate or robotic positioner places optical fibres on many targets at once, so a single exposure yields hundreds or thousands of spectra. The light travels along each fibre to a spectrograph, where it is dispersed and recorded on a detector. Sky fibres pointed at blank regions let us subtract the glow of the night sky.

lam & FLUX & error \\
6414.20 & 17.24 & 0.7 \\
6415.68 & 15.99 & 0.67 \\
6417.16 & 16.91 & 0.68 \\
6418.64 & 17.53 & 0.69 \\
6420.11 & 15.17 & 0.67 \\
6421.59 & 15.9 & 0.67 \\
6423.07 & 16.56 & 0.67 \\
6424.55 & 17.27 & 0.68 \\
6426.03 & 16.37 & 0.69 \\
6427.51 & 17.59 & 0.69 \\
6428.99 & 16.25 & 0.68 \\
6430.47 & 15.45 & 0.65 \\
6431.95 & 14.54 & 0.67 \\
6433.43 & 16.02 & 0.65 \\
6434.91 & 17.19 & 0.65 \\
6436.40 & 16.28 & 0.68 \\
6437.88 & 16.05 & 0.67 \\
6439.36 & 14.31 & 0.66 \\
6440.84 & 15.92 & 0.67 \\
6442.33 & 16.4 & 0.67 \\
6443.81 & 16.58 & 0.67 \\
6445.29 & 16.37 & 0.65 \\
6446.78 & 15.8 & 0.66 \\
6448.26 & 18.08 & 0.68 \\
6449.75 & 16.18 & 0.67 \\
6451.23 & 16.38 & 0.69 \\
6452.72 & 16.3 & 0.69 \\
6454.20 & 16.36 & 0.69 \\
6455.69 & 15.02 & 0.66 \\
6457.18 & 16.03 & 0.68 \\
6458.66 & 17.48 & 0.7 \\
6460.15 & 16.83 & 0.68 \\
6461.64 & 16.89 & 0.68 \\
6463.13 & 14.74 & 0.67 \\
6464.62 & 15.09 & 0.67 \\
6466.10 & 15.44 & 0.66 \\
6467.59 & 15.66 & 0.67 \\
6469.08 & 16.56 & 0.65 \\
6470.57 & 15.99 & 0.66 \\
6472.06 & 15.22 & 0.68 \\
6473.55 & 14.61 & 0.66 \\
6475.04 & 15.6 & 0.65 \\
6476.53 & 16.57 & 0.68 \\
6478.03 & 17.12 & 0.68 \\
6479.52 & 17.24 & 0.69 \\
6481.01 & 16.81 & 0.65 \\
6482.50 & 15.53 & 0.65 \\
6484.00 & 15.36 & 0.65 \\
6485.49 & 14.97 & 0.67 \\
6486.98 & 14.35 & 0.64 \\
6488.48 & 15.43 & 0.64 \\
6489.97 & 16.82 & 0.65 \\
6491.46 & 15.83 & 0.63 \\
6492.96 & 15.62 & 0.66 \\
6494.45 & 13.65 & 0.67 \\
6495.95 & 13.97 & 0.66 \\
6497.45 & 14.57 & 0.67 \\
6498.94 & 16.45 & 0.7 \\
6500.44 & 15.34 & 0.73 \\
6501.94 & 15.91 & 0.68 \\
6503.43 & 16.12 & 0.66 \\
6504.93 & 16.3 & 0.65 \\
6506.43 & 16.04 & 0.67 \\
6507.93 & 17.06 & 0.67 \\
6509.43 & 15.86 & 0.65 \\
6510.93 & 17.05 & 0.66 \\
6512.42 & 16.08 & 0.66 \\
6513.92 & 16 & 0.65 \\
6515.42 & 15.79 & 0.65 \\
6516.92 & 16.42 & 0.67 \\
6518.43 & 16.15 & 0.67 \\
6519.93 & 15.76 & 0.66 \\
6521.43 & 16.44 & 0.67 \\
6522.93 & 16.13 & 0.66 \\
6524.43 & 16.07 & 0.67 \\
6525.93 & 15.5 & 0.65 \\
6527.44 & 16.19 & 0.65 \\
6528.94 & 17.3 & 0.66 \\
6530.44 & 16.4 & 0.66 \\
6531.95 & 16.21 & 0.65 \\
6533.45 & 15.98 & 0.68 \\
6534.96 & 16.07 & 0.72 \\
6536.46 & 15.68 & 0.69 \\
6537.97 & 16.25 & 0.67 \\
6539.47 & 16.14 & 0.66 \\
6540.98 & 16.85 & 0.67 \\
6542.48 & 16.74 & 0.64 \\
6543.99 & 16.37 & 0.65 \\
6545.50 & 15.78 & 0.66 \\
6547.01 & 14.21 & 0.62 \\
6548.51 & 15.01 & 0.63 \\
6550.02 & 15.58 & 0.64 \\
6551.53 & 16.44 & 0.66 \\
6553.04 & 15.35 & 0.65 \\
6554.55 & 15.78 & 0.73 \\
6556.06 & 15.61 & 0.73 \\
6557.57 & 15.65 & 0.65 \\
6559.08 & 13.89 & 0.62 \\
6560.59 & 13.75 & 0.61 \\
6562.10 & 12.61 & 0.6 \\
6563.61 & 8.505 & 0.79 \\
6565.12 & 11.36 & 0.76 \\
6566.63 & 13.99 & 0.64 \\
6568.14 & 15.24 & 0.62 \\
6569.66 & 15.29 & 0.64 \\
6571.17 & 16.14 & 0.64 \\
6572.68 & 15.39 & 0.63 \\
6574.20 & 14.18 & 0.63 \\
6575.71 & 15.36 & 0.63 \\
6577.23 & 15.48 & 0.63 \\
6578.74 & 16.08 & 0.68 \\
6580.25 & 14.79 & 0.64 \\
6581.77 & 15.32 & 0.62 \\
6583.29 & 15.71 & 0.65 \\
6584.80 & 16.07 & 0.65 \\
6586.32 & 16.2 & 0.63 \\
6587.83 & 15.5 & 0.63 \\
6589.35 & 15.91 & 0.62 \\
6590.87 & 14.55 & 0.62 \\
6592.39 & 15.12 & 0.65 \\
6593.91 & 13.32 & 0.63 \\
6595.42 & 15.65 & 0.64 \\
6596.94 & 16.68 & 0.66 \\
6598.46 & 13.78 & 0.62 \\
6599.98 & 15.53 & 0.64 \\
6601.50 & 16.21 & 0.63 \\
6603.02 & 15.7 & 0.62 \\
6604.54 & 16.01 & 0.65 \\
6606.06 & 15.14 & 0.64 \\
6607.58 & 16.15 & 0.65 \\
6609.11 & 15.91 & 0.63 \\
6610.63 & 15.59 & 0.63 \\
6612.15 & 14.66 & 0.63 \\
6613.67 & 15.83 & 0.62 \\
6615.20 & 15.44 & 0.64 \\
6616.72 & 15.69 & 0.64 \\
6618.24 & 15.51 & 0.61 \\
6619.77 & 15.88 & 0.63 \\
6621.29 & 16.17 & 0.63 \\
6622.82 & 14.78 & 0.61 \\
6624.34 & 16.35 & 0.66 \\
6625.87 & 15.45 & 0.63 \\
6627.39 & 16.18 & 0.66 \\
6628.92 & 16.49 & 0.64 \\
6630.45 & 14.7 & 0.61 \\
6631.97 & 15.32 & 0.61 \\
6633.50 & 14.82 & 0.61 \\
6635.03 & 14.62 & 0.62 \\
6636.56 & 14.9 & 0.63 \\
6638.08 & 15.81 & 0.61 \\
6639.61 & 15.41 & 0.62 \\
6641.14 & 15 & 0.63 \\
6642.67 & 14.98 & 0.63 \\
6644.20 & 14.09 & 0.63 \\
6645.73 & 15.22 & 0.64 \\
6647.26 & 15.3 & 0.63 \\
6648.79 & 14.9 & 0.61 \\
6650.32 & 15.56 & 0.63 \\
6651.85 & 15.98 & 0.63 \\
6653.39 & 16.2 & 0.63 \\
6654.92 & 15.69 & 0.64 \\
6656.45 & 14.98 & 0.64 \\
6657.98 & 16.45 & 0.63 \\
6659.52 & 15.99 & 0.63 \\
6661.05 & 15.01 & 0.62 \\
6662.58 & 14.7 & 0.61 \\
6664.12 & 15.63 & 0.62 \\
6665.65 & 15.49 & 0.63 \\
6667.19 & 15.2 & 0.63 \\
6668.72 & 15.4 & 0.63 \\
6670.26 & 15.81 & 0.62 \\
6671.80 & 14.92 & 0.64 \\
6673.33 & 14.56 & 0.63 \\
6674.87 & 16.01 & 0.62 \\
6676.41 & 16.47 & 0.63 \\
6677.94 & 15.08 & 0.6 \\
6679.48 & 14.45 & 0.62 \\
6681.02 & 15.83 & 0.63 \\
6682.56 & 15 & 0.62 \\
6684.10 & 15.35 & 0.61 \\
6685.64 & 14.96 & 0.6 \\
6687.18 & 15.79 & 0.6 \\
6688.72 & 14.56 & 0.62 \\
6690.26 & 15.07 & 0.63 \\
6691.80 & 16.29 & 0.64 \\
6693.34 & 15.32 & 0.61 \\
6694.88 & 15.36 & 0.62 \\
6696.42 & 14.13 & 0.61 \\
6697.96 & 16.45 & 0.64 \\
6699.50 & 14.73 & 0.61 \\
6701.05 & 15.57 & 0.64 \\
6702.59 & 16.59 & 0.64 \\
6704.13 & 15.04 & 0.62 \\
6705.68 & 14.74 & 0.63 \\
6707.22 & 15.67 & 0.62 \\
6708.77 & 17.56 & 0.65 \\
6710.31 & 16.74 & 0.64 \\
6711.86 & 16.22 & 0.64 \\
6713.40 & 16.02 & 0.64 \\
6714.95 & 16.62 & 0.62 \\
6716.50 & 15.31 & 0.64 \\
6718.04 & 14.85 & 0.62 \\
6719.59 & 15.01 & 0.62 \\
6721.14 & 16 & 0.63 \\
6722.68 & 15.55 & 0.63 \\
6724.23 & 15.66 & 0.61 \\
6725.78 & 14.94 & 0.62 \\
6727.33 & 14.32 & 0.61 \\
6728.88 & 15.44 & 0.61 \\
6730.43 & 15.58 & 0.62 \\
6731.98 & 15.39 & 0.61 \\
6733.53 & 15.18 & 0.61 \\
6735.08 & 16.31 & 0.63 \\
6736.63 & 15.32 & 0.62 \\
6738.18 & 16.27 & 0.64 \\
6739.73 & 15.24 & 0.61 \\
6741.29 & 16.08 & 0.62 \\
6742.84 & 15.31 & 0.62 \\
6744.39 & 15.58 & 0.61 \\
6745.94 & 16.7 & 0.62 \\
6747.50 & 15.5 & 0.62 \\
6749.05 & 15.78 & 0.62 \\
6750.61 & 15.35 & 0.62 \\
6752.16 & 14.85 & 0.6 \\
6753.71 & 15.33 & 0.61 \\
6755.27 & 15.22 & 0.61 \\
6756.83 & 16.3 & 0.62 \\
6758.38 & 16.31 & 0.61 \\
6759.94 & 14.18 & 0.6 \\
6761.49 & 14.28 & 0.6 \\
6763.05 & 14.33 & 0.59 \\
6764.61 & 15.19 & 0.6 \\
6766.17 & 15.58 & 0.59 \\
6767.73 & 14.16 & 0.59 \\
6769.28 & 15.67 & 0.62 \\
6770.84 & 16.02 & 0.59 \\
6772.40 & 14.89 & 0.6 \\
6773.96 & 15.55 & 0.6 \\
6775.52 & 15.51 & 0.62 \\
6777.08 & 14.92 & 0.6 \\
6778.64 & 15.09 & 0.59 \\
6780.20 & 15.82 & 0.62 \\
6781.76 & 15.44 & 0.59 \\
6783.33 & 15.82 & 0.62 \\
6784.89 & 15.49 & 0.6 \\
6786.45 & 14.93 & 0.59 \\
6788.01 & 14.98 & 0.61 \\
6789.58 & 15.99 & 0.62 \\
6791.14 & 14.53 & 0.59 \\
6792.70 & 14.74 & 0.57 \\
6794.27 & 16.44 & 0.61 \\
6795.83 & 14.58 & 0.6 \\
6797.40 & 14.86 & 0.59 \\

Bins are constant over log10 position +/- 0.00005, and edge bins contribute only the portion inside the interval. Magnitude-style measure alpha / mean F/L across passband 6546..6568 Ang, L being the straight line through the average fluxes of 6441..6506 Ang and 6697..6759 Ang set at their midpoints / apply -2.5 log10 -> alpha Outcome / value 0.12 mag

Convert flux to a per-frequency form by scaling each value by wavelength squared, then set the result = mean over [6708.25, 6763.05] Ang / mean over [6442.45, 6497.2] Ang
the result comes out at 1.1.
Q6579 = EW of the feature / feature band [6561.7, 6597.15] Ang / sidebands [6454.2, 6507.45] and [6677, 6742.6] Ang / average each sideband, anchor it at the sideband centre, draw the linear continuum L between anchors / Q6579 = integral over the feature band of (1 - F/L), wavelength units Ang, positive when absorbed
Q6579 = 2.0 Ang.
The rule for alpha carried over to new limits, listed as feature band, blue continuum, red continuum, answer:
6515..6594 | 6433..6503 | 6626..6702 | 0.02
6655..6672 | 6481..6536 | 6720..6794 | 0.01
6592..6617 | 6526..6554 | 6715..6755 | 0.03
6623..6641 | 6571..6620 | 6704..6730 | 0.01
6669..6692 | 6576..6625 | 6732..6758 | 0.02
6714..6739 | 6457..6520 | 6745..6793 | -0.01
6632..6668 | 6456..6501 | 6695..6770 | 0.02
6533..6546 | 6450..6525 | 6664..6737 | -0.03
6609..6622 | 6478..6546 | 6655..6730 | 0.00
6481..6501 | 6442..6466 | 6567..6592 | 0.05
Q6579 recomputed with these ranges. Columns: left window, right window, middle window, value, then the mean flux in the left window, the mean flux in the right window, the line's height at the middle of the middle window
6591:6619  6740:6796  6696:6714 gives -0.5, 15.4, 15.4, 15.4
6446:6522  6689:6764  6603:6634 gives 0.2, 15.9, 15.5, 15.7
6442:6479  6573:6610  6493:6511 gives 0.3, 16.1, 15.4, 15.9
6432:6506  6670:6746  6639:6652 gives 0.4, 15.9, 15.5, 15.6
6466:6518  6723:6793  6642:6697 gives 0.6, 15.8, 15.4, 15.5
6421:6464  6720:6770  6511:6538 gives -0.2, 16.2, 15.4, 16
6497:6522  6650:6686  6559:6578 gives 2.3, 16.1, 15.4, 15.9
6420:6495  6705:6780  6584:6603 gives 0.5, 16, 15.5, 15.8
